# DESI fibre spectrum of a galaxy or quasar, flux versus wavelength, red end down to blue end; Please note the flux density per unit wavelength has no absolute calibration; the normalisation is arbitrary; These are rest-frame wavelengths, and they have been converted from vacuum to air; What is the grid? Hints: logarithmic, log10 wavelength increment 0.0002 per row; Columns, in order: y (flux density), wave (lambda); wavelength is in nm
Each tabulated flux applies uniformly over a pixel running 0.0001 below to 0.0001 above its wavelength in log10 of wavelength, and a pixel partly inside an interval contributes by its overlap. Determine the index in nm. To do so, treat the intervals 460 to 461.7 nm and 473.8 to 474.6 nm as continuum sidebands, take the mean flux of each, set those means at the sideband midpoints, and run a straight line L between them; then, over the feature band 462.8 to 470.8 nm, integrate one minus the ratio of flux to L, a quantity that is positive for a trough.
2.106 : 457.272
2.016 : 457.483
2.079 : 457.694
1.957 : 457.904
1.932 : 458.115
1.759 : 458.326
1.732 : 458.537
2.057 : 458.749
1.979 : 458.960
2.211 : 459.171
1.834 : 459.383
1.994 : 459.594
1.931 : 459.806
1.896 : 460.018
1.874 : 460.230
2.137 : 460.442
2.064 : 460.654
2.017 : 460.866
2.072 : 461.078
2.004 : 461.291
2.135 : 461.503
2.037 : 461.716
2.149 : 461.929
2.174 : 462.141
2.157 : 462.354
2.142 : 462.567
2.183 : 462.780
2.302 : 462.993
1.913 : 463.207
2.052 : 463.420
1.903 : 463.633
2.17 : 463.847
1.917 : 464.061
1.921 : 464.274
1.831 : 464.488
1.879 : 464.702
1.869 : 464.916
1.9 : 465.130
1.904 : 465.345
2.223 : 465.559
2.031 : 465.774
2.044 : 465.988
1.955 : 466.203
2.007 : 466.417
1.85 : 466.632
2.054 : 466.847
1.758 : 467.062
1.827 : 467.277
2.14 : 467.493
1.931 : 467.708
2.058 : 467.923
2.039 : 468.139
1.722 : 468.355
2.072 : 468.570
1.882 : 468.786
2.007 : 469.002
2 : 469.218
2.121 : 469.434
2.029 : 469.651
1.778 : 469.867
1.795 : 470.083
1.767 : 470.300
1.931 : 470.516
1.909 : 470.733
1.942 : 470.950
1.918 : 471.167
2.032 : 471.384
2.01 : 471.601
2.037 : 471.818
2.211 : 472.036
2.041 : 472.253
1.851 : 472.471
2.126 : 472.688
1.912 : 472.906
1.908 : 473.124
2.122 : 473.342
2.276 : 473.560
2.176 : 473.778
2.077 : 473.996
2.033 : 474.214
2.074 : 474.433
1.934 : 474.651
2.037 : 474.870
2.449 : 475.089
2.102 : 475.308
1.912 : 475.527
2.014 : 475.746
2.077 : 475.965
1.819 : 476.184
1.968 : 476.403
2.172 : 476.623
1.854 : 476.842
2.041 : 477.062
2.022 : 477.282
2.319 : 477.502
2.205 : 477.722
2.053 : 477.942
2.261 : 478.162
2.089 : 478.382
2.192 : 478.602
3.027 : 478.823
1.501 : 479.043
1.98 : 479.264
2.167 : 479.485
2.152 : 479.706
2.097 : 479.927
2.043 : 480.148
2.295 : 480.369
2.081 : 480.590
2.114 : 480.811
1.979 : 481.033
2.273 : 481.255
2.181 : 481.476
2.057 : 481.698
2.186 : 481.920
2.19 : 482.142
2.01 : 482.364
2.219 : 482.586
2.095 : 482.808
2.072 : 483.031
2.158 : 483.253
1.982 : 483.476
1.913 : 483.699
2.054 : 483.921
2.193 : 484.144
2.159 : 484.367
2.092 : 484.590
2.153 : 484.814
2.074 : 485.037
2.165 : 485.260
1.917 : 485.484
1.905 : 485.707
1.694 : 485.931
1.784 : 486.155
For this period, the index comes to 0.33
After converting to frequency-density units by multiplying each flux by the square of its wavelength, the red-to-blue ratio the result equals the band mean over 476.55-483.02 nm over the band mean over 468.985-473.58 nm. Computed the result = 1.1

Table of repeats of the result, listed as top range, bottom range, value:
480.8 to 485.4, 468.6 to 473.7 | 1.12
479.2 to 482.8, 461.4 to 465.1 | 1.12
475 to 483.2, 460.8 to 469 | 1.12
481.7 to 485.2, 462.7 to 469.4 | 1.14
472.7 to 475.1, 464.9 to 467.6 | 1.09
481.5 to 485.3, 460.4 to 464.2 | 1.10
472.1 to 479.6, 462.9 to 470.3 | 1.10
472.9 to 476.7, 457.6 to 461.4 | 1.12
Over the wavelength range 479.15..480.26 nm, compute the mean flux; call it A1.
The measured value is 2.09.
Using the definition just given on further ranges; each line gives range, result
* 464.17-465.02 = 1.87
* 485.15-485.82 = 1.99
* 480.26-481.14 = 2.12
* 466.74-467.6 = 1.94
